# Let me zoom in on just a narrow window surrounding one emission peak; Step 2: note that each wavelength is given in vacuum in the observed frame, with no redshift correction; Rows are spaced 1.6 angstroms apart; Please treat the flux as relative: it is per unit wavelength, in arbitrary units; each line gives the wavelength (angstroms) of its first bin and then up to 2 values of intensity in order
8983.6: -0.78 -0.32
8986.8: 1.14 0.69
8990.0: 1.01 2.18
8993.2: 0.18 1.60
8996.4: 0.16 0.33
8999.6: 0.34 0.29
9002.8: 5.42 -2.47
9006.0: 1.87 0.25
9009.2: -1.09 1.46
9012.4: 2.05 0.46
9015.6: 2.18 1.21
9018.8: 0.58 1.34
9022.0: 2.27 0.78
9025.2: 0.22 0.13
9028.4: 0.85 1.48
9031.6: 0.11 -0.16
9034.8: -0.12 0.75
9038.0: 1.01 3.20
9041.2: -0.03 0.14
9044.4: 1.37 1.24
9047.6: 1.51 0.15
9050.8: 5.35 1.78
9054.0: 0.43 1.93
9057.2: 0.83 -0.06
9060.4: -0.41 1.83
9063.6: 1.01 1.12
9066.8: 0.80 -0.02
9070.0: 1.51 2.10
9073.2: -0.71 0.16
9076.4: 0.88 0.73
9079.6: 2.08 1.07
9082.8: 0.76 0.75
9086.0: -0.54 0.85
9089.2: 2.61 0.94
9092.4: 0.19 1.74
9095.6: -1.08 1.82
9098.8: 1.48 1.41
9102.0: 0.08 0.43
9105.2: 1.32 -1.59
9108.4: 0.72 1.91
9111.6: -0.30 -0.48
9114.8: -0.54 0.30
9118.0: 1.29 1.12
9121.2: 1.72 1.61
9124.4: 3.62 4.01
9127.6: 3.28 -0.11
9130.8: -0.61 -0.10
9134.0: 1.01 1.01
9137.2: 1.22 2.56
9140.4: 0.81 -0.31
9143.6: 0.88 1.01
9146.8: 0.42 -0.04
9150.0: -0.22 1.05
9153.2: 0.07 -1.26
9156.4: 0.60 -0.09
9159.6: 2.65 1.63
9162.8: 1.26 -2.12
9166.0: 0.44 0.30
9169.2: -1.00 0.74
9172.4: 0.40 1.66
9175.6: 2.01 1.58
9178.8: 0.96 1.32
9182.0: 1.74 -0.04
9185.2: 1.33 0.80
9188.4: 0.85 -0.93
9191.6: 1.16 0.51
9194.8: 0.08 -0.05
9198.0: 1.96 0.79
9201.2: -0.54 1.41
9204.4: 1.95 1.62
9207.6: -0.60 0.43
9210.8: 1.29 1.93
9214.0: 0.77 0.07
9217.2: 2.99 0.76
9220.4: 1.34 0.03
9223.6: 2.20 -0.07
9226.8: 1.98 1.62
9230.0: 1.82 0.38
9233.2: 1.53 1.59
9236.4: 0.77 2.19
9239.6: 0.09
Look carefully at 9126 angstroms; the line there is H-gamma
